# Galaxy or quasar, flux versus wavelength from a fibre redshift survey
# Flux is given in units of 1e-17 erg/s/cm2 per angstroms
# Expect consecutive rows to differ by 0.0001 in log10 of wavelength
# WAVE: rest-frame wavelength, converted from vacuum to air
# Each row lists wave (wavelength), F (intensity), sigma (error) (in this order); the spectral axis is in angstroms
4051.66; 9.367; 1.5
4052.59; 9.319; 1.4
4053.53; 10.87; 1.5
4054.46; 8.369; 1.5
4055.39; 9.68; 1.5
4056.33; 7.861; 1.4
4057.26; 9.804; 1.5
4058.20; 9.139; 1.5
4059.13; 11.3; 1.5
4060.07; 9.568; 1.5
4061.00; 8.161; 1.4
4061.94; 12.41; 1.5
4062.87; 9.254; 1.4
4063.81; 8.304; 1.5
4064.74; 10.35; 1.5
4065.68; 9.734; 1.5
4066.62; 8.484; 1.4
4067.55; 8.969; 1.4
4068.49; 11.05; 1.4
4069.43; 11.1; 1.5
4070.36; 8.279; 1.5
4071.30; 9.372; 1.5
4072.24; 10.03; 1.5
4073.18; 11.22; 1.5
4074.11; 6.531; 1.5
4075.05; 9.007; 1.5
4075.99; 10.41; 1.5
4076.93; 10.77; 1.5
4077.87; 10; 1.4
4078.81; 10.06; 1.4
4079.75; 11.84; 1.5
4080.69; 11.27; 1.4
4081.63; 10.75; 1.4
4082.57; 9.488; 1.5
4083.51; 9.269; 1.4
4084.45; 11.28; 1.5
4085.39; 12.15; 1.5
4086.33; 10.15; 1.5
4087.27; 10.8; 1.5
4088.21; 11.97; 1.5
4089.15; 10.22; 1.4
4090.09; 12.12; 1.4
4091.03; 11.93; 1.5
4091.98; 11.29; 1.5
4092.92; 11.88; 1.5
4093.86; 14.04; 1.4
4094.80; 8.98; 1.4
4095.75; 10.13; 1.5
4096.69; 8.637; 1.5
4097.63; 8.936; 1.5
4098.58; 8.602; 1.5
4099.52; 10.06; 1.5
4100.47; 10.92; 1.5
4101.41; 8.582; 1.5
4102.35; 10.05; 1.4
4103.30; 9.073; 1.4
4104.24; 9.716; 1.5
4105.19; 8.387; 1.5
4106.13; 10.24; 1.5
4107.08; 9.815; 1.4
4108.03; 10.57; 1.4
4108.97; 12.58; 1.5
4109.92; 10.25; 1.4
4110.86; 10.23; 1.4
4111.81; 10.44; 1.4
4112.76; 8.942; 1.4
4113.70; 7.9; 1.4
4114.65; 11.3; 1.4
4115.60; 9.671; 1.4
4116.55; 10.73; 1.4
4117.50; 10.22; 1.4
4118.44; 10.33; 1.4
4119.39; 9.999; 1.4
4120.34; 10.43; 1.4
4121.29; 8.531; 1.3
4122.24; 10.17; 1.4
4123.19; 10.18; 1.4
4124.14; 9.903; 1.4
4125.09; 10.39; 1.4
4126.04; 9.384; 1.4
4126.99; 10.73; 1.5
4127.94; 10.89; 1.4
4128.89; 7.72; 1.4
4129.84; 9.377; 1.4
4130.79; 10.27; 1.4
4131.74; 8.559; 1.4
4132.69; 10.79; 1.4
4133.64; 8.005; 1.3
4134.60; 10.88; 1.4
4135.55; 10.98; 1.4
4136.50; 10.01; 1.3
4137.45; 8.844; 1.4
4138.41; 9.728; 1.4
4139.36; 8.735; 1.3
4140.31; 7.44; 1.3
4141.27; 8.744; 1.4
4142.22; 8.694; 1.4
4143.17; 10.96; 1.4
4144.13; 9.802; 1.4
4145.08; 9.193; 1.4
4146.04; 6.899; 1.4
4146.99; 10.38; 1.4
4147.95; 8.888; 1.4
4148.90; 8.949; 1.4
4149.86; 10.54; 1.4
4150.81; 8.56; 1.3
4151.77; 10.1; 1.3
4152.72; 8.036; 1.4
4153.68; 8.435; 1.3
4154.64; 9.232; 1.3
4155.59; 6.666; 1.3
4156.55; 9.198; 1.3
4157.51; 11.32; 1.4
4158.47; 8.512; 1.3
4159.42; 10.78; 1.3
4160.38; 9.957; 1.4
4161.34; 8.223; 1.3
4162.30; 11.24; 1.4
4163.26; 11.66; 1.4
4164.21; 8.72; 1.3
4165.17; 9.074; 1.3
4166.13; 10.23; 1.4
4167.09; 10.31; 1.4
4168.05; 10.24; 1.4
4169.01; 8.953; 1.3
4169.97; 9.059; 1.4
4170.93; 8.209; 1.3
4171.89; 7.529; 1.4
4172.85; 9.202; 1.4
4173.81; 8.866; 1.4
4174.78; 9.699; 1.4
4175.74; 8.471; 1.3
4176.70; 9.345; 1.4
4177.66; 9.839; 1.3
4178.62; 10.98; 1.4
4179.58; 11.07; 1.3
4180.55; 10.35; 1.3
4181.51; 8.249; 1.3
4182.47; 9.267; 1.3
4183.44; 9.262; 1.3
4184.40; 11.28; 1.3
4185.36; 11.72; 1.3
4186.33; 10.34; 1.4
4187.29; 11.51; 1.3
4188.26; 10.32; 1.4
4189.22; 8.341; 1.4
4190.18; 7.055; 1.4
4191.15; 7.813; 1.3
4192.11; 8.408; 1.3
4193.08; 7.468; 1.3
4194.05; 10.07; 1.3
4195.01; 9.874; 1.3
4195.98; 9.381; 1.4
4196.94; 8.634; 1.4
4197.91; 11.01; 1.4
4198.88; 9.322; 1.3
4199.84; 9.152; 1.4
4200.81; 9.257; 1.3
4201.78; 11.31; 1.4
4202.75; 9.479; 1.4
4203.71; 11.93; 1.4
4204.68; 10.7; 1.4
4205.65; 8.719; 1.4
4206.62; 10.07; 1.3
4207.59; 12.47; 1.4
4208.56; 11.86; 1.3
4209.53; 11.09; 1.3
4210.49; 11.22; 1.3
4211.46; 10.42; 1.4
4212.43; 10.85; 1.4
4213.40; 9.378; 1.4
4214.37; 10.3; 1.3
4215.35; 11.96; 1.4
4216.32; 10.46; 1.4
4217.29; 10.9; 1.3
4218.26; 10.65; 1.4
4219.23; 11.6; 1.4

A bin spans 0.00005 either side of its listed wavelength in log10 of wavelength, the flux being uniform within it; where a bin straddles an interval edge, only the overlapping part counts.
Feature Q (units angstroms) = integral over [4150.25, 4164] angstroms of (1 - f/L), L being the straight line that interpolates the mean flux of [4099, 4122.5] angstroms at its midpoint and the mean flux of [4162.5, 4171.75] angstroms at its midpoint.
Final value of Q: 0.3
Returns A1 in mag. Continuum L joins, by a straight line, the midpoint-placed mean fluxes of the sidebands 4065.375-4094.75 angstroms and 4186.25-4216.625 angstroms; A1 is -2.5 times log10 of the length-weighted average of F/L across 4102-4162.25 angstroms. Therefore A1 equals 0.07 mag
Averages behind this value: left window 10.5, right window 10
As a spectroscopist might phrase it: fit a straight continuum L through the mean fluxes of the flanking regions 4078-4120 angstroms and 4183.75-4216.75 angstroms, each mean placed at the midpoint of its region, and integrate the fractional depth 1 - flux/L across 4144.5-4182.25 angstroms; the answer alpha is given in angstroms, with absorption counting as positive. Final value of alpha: 3.0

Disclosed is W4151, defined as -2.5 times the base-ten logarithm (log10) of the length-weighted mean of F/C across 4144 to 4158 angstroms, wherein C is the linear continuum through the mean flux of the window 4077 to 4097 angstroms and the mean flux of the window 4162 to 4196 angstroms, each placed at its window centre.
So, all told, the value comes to 0.10 mag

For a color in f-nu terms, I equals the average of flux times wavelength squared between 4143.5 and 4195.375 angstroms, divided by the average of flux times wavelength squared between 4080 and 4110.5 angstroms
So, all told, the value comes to 0.93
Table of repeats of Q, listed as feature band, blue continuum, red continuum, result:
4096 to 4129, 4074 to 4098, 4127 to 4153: 0.4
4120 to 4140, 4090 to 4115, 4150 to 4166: 0.2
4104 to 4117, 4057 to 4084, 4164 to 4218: -0.3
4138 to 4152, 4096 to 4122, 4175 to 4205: 0.9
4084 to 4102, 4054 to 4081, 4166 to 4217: -1.7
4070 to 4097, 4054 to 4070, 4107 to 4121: -1.7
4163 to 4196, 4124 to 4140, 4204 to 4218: 2.7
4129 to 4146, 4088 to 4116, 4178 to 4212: 1.3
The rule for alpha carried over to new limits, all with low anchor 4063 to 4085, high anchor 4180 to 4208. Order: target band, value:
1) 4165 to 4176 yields 0.68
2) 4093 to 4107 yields 0.08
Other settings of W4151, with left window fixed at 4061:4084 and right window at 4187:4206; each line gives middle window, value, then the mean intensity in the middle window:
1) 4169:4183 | 0.030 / 9.28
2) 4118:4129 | -0.027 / 9.95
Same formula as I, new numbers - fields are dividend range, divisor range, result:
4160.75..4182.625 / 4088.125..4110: 0.95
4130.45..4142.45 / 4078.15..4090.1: 0.89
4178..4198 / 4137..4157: 1.09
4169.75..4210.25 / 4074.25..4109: 0.98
